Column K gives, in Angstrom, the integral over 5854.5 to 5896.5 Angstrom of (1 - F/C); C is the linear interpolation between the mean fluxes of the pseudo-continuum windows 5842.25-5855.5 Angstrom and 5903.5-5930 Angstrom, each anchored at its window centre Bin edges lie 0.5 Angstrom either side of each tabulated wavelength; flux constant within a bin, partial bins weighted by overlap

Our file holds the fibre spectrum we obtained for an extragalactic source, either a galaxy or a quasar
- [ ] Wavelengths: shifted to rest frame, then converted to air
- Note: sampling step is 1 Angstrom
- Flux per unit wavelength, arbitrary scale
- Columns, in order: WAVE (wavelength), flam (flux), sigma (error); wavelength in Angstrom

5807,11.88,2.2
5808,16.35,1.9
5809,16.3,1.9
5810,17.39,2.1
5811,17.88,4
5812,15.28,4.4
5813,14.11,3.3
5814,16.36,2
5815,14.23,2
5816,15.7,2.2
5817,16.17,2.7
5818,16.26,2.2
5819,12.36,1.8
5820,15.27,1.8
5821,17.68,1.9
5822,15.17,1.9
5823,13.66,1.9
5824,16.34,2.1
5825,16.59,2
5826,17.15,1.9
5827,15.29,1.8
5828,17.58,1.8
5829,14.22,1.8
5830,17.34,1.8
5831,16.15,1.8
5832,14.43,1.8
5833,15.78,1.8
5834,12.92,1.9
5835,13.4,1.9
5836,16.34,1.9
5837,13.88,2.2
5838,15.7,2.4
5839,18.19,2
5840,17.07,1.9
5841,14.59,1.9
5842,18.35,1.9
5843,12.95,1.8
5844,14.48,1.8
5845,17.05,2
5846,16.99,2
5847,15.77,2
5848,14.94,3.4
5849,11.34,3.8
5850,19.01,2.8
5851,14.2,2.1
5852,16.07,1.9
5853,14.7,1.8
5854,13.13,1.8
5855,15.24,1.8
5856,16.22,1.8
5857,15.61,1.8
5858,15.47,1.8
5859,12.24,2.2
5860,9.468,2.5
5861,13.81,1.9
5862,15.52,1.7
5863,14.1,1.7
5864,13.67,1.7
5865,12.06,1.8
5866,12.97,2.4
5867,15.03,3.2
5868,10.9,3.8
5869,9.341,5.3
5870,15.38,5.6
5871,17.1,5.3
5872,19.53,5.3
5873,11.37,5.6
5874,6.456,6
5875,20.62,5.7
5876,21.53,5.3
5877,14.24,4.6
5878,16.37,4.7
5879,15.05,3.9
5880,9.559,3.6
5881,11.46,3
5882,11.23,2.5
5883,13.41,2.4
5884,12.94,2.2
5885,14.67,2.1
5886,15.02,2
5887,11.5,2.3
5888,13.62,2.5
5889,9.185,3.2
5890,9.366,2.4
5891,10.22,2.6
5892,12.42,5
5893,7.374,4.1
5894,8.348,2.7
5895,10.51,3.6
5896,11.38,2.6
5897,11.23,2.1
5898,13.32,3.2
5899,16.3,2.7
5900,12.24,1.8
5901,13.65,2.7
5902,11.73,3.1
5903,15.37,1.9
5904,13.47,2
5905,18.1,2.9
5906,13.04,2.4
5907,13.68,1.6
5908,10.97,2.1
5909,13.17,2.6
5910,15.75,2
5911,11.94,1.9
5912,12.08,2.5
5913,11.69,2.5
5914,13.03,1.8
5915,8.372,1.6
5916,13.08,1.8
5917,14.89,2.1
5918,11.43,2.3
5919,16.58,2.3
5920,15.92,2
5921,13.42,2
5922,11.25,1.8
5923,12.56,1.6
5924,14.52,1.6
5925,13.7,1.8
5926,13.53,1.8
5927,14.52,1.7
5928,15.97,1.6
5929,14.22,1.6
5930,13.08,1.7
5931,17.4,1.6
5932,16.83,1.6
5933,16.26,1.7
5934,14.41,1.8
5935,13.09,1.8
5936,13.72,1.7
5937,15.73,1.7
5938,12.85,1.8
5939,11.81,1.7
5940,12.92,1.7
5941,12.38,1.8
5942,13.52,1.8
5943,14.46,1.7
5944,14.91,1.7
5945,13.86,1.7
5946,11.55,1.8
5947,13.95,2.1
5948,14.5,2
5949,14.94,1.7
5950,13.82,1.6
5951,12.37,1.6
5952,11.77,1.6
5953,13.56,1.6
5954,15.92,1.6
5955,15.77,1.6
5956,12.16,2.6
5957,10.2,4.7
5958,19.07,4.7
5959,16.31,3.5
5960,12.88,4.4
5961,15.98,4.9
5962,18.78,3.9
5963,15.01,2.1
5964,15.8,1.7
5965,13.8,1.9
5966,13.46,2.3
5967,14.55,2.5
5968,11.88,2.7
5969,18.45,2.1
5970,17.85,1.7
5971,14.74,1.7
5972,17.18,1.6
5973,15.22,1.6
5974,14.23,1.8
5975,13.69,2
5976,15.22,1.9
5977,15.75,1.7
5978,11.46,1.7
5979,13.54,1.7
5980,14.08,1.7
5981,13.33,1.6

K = 4.0 Angstrom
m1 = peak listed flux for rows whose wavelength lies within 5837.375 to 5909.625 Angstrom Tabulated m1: 21.53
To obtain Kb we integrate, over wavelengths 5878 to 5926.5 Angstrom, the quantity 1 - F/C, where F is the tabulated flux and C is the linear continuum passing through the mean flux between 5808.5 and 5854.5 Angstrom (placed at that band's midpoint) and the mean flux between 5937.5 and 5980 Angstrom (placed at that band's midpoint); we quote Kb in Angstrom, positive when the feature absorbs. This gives 7.1 Angstrom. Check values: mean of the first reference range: 15.6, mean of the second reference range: 14.3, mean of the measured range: 12.7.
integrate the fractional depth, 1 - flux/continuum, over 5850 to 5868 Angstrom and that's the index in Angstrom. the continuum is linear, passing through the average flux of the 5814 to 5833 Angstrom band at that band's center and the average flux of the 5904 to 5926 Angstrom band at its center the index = 0.8 Angstrom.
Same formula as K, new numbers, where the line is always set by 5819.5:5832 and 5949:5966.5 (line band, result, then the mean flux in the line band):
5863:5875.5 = 1.4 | 13.7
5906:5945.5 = 3.2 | 13.7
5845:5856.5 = 0.3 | 15.3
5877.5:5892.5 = 2.9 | 12.4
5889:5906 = 3.4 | 12.1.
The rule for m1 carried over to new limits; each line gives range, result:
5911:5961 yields 19.07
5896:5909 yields 18.1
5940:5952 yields 14.94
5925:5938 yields 17.4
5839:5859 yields 19.01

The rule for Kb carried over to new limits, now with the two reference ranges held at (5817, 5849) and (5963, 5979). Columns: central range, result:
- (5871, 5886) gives 1.0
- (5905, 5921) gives 2.0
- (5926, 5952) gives 1.6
